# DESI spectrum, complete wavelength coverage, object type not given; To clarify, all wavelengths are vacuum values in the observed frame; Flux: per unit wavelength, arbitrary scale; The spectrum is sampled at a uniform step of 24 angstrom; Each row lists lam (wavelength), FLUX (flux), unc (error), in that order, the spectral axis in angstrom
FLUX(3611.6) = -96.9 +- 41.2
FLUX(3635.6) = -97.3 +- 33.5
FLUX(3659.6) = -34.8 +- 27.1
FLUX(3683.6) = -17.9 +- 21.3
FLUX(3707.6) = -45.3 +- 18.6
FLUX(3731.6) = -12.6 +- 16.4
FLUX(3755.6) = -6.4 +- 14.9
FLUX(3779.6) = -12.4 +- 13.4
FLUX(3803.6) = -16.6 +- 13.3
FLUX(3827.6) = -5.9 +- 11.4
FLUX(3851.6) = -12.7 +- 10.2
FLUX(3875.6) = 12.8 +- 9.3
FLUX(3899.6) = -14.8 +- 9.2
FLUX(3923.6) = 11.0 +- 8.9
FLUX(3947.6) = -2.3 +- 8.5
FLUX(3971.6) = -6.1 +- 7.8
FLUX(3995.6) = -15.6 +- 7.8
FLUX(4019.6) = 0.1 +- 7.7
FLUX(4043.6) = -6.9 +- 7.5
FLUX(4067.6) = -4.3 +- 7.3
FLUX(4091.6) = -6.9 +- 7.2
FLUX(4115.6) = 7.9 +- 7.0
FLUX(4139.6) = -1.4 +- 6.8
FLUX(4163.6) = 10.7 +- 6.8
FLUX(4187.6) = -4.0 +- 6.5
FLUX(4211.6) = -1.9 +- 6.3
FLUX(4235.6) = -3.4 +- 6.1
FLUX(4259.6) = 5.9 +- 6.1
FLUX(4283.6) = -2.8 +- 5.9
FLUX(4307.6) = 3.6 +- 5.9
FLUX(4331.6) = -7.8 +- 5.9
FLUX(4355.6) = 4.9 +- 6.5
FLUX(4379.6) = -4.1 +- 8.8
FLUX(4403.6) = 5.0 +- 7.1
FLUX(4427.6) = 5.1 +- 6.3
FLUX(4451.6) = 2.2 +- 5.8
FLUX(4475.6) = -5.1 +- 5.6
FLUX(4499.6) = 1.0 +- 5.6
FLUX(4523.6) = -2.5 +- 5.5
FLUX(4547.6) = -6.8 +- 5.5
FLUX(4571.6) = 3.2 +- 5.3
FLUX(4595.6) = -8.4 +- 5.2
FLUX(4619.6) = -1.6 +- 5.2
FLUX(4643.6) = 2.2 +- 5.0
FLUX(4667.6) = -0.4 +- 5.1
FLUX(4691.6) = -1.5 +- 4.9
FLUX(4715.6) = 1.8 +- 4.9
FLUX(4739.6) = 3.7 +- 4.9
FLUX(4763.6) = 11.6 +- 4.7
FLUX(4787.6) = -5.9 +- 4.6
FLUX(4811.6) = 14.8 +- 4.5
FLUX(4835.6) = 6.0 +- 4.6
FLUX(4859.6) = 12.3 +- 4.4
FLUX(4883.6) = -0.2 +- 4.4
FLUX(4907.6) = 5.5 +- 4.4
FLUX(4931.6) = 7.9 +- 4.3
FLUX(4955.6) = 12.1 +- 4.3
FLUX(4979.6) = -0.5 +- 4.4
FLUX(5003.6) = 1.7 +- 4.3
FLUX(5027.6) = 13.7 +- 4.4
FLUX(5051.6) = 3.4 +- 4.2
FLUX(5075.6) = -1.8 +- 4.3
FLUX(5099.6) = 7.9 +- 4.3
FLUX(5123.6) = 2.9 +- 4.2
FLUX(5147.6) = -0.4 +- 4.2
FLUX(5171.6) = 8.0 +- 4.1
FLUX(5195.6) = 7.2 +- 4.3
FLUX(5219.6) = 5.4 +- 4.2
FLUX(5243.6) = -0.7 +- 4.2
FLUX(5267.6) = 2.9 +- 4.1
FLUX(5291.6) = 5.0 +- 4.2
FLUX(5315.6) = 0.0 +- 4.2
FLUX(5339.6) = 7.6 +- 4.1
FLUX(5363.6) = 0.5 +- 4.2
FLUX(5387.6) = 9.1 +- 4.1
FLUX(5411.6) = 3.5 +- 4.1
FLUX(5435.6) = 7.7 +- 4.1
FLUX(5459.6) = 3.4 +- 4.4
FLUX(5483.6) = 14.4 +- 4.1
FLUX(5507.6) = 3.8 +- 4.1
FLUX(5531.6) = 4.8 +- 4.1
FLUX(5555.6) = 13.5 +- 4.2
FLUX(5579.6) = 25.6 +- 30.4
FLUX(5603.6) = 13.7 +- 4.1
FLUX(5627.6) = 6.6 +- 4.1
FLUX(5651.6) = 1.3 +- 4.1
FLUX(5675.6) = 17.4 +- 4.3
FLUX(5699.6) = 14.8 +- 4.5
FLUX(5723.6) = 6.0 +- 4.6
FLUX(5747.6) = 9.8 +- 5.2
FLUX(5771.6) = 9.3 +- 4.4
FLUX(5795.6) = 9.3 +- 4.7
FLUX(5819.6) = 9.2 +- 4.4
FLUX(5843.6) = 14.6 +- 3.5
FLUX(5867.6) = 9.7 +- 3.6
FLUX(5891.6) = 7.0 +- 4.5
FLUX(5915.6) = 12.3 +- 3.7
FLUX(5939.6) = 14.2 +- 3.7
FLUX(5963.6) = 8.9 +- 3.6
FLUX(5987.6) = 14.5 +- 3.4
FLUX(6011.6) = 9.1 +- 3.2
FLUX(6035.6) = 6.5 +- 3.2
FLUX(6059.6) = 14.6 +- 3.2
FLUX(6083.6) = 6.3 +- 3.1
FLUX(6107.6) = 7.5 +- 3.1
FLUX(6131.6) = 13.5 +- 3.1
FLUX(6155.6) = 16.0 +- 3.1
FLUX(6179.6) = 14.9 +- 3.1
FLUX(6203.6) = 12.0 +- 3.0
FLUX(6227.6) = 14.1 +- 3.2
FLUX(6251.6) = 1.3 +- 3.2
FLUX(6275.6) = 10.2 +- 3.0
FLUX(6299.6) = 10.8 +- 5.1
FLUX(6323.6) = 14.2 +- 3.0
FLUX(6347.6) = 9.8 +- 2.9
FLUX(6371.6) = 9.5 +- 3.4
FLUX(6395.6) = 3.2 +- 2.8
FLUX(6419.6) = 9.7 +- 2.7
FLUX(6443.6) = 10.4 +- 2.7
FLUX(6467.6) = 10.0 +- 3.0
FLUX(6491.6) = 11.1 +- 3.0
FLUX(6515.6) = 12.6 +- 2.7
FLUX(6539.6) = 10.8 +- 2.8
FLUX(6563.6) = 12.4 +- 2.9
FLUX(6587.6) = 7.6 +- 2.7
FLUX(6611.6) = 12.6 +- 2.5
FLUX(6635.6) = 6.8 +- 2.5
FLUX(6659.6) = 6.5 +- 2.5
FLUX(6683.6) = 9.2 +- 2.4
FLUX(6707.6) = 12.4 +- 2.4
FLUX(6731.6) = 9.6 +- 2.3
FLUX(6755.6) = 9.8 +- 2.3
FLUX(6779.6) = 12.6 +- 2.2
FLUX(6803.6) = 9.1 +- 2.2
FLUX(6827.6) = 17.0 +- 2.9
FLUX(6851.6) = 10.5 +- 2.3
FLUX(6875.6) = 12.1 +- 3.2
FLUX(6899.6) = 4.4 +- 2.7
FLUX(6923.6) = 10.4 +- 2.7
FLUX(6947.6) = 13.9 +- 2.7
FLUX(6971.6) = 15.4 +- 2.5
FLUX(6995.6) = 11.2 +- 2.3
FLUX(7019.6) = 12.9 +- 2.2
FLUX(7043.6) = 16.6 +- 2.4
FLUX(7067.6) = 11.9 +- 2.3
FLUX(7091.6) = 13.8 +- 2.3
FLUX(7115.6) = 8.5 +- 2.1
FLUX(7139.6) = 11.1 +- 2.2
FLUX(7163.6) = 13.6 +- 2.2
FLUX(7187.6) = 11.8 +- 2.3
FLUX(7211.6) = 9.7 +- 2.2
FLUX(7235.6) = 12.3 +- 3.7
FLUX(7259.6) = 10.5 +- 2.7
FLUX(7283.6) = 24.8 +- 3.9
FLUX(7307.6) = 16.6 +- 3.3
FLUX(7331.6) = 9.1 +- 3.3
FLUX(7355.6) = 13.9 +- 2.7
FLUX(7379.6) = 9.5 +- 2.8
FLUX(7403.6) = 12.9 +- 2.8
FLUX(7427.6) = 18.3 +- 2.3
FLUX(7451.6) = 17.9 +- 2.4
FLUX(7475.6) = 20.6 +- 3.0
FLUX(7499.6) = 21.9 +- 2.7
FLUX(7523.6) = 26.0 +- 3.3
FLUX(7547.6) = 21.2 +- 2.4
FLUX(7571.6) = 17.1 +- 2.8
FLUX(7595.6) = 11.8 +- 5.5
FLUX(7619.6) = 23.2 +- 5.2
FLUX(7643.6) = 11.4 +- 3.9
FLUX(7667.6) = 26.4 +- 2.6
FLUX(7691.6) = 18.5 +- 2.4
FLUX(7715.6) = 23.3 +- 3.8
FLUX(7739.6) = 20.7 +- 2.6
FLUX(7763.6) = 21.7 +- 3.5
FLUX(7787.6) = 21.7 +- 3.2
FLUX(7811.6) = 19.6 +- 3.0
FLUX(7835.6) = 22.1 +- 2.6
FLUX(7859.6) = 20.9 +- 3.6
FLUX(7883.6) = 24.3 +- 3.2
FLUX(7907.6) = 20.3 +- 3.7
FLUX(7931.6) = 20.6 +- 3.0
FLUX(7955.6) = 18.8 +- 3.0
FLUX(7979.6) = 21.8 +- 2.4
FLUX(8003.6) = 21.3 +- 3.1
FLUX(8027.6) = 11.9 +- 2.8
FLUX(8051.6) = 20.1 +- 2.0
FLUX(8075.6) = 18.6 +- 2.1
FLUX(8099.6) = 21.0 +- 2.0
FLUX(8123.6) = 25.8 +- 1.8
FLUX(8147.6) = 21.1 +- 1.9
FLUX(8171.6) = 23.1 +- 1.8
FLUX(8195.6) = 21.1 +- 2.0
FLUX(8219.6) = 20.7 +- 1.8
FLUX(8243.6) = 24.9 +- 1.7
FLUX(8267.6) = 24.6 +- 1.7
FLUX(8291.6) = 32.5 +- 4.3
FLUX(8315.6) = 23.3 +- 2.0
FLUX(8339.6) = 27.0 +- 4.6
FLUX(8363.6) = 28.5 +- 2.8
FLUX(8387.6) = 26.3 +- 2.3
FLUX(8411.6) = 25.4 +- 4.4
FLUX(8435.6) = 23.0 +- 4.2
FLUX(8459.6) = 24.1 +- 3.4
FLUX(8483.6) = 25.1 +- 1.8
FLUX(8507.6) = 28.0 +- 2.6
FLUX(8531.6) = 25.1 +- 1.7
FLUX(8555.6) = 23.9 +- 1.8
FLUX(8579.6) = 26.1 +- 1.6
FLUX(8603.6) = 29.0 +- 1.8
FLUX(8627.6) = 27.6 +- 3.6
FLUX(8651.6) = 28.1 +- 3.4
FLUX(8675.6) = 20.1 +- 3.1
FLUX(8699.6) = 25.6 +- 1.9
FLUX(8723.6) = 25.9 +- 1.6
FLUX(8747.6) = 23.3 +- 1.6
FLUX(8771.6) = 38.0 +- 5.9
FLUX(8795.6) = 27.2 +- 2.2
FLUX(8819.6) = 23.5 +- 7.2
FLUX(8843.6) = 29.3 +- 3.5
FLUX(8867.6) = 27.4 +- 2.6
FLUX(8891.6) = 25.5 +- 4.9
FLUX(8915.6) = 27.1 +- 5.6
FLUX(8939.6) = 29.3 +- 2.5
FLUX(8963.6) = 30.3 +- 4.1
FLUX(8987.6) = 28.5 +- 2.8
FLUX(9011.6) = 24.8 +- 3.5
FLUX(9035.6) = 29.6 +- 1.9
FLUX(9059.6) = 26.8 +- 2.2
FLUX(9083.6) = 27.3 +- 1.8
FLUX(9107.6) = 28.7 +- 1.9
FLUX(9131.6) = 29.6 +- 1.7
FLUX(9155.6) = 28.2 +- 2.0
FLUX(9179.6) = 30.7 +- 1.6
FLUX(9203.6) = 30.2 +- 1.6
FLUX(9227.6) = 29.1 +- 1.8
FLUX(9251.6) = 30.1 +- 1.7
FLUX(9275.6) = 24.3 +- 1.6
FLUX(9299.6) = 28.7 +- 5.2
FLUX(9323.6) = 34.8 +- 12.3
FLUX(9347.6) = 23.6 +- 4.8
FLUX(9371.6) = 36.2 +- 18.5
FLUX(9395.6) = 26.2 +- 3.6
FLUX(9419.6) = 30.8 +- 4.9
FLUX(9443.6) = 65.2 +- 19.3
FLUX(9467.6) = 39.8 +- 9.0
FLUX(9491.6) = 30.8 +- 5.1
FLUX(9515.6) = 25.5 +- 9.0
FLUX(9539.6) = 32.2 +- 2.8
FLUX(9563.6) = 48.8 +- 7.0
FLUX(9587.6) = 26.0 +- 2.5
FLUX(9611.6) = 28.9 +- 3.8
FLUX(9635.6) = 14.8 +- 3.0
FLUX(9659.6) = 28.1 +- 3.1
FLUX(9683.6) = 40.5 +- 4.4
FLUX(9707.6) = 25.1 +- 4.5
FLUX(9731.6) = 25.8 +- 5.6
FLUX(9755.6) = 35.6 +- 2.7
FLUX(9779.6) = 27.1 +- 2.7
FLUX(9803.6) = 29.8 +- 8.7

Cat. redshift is 0.86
